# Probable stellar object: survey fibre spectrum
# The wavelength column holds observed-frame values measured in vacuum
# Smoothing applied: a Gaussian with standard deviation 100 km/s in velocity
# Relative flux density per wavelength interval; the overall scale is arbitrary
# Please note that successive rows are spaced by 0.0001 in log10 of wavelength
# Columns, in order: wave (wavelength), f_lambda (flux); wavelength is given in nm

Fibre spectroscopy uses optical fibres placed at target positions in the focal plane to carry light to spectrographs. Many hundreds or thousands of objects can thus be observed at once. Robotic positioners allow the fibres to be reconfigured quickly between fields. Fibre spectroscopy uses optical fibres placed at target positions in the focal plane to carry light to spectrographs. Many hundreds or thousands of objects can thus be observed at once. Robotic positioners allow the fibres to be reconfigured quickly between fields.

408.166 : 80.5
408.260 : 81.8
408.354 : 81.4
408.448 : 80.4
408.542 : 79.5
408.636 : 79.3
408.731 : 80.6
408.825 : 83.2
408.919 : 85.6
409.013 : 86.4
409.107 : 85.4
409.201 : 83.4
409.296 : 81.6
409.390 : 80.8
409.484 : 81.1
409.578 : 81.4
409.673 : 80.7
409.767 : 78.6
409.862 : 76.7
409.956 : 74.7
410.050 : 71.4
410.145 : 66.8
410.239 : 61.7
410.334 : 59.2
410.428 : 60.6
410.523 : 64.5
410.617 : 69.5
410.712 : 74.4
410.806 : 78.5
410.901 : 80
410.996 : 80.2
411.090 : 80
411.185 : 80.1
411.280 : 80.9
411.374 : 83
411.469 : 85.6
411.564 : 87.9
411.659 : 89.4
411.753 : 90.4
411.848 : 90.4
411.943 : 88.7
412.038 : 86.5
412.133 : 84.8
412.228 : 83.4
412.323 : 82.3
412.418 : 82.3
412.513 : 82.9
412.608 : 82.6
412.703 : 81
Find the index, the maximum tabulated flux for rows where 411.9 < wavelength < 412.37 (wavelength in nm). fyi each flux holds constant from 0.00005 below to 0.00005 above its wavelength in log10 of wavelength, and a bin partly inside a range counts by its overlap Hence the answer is 88.7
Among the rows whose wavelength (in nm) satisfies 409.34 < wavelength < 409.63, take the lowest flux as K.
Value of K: 80.8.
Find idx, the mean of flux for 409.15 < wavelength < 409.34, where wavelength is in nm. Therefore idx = 82.3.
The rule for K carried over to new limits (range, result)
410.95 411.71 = 80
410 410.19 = 66.8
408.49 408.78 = 79.3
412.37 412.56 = 82.3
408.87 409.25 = 83.4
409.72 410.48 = 59.2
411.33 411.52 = 83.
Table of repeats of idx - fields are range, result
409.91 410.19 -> 70.9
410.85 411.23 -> 80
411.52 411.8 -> 89.4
